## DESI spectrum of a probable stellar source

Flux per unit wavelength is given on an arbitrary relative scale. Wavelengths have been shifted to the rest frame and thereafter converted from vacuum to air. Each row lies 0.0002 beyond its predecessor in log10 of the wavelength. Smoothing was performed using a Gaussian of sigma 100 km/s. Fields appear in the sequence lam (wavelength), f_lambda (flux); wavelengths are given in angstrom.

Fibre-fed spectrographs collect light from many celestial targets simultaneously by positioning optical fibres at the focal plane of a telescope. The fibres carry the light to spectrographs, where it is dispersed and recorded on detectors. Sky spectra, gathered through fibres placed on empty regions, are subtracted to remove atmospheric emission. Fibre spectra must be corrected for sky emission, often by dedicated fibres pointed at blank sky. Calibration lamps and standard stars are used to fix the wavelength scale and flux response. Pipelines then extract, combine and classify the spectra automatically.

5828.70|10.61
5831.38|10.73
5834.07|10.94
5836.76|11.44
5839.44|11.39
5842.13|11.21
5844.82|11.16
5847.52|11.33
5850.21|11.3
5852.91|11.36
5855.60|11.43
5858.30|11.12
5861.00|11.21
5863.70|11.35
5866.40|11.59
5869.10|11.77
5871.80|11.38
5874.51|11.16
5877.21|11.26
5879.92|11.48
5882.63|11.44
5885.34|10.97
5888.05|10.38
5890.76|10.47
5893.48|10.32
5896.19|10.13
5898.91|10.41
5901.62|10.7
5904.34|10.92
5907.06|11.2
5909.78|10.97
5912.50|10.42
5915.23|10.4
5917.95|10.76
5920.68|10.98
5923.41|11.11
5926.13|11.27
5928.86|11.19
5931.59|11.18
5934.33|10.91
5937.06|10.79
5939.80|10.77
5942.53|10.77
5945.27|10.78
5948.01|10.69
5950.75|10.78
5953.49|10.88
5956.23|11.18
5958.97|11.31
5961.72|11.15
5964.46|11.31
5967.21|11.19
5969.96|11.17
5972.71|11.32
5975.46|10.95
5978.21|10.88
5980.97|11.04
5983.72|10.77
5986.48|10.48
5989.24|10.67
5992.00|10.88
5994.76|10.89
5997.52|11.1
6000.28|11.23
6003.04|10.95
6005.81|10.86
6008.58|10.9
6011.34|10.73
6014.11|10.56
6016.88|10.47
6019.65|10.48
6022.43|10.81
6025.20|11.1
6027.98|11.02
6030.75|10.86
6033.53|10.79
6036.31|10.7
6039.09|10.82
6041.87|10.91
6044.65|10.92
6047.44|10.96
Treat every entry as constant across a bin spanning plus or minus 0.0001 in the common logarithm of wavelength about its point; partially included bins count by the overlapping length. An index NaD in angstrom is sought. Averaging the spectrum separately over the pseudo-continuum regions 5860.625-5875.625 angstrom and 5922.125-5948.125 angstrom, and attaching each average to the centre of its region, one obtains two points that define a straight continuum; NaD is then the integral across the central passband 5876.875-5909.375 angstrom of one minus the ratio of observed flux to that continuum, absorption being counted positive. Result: 1.3 angstrom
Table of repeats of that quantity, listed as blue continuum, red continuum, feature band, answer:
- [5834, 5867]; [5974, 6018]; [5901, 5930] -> 0.5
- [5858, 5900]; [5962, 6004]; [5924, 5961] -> 0.1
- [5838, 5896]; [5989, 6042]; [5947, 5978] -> -0.3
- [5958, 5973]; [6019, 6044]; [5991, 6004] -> 0.0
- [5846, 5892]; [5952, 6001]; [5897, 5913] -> 0.6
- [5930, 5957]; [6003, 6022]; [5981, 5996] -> 0.0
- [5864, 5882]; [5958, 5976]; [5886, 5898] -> 1.1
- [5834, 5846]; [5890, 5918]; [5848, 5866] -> -0.4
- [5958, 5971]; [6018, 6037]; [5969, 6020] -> 0.8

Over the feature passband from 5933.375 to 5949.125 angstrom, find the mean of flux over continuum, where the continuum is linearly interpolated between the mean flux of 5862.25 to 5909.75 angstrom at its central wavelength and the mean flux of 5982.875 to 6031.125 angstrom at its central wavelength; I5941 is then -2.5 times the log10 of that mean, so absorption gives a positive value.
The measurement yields 0.01 mag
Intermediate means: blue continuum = 11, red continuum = 10.8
